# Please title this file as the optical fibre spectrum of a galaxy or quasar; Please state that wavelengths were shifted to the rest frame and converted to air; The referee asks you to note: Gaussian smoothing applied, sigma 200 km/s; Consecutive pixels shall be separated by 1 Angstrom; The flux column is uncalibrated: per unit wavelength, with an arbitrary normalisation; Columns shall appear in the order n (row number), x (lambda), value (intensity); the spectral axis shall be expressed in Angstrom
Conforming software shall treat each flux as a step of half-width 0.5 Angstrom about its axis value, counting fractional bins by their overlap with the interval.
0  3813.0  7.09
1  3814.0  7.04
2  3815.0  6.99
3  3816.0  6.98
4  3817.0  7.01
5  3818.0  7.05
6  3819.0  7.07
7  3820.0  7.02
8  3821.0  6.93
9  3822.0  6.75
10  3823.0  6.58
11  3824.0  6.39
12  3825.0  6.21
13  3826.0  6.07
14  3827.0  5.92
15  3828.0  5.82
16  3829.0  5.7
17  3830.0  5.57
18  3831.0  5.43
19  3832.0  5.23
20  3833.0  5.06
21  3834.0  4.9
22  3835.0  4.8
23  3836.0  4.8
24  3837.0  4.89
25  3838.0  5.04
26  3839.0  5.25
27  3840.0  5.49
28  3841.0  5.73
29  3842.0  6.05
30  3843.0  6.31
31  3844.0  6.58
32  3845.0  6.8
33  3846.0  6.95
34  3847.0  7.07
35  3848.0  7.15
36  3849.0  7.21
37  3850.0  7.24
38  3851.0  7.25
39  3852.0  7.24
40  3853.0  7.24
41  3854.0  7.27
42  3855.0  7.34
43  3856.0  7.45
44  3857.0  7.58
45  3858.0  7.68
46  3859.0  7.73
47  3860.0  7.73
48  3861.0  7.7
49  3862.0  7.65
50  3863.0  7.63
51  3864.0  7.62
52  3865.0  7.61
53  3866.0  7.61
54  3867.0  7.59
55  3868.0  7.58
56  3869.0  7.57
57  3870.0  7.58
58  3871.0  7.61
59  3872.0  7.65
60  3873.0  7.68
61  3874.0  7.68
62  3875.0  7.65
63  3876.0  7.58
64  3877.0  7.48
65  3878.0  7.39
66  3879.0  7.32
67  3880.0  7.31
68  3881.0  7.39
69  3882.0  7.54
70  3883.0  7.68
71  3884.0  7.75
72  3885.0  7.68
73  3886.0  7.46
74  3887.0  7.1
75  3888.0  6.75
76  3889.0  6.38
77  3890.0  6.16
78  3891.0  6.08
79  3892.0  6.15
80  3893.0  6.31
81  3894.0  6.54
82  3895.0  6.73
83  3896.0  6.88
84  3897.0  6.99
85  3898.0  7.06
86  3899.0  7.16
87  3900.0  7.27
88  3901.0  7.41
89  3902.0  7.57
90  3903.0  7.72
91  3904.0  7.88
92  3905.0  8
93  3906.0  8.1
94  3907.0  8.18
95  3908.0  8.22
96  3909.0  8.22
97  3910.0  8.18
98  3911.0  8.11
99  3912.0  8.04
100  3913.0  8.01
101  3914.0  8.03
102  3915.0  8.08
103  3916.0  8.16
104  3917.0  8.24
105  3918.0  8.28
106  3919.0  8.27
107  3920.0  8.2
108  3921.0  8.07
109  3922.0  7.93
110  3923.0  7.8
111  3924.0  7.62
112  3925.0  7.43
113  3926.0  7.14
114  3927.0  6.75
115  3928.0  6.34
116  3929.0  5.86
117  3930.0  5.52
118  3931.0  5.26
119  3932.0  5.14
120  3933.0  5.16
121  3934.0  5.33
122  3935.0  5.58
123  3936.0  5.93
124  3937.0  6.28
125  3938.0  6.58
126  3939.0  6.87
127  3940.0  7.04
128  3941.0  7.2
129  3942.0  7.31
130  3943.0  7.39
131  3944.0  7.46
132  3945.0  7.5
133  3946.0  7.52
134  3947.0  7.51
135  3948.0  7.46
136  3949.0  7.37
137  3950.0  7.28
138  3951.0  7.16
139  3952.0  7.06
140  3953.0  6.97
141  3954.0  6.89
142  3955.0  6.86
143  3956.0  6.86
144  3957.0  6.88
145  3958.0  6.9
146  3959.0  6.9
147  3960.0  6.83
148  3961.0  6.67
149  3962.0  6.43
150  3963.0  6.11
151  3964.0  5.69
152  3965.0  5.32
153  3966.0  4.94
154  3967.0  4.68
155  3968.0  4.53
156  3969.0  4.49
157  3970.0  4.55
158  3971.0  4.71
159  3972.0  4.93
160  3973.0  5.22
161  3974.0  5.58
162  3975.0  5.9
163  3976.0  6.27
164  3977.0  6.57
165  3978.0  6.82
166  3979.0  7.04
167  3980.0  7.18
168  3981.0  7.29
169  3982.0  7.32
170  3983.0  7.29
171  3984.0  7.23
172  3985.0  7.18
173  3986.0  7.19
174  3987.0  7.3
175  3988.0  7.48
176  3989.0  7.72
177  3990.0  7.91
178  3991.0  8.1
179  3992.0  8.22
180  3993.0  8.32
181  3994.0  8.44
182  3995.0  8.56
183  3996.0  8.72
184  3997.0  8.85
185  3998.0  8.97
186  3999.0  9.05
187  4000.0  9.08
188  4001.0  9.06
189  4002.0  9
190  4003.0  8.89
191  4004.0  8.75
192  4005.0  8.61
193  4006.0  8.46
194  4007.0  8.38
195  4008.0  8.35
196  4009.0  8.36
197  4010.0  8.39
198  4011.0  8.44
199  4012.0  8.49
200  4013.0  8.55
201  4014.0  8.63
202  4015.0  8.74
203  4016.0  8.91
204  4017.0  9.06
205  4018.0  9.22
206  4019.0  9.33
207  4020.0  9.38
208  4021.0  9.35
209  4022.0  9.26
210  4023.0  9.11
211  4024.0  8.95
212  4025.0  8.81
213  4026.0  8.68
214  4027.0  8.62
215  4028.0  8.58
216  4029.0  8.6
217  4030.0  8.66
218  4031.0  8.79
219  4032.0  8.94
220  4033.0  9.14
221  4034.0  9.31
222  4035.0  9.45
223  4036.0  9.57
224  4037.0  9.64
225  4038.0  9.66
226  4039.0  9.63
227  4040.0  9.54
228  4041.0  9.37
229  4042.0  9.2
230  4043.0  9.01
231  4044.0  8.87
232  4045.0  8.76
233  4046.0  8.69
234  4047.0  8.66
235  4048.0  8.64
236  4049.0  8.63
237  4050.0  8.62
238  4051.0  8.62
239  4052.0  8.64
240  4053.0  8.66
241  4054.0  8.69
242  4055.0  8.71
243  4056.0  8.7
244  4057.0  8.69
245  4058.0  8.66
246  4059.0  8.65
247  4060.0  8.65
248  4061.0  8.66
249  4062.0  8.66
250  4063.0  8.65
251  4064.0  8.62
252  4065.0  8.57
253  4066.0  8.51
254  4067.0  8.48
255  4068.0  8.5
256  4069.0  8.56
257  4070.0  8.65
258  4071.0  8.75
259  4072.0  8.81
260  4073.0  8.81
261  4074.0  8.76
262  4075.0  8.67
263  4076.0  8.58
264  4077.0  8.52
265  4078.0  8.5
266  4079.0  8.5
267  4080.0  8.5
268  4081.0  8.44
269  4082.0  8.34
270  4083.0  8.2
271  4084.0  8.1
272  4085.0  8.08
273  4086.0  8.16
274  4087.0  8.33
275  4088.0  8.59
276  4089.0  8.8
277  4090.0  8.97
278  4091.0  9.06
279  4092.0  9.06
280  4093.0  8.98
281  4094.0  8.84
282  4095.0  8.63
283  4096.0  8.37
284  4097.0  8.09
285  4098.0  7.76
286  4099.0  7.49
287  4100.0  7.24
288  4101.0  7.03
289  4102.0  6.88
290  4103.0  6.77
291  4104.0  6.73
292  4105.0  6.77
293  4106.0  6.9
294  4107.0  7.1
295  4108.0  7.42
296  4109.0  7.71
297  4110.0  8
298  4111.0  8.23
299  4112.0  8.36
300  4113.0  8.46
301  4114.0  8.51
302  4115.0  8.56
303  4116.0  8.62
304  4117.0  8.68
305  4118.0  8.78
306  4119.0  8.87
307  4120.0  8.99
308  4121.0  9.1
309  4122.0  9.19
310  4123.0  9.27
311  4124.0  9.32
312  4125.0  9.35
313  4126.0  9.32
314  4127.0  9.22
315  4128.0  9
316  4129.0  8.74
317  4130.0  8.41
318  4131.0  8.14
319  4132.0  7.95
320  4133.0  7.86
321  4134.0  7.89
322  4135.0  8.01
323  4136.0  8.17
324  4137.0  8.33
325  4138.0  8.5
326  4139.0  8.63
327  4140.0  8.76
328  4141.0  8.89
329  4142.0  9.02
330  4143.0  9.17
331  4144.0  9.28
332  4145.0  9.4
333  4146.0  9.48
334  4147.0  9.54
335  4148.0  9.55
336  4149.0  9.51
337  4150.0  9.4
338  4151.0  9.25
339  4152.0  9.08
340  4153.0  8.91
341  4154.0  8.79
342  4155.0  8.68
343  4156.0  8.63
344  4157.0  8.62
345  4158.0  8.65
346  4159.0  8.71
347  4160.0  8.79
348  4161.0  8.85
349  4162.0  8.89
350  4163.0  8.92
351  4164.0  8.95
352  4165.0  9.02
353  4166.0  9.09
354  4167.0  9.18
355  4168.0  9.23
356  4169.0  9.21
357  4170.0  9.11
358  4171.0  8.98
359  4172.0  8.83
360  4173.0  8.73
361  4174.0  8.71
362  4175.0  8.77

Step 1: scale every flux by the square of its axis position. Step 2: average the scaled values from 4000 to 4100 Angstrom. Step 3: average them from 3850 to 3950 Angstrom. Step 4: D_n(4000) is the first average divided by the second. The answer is 1.29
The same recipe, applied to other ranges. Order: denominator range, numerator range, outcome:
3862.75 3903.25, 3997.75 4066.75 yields 1.32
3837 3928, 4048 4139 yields 1.27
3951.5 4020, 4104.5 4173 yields 1.27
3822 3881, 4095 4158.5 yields 1.44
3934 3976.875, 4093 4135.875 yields 1.40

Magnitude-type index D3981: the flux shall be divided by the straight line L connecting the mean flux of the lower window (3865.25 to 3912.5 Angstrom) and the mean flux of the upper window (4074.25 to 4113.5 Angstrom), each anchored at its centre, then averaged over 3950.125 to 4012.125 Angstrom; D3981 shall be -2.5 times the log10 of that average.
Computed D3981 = 0.077 mag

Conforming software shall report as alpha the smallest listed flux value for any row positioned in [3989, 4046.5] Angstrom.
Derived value 7.72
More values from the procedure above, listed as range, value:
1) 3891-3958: 5.14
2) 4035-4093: 8.08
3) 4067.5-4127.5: 6.73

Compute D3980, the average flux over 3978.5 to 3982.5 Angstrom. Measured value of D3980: 7.21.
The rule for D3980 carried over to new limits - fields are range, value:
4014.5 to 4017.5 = 8.9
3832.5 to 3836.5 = 4.89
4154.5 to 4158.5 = 8.64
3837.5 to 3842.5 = 5.51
